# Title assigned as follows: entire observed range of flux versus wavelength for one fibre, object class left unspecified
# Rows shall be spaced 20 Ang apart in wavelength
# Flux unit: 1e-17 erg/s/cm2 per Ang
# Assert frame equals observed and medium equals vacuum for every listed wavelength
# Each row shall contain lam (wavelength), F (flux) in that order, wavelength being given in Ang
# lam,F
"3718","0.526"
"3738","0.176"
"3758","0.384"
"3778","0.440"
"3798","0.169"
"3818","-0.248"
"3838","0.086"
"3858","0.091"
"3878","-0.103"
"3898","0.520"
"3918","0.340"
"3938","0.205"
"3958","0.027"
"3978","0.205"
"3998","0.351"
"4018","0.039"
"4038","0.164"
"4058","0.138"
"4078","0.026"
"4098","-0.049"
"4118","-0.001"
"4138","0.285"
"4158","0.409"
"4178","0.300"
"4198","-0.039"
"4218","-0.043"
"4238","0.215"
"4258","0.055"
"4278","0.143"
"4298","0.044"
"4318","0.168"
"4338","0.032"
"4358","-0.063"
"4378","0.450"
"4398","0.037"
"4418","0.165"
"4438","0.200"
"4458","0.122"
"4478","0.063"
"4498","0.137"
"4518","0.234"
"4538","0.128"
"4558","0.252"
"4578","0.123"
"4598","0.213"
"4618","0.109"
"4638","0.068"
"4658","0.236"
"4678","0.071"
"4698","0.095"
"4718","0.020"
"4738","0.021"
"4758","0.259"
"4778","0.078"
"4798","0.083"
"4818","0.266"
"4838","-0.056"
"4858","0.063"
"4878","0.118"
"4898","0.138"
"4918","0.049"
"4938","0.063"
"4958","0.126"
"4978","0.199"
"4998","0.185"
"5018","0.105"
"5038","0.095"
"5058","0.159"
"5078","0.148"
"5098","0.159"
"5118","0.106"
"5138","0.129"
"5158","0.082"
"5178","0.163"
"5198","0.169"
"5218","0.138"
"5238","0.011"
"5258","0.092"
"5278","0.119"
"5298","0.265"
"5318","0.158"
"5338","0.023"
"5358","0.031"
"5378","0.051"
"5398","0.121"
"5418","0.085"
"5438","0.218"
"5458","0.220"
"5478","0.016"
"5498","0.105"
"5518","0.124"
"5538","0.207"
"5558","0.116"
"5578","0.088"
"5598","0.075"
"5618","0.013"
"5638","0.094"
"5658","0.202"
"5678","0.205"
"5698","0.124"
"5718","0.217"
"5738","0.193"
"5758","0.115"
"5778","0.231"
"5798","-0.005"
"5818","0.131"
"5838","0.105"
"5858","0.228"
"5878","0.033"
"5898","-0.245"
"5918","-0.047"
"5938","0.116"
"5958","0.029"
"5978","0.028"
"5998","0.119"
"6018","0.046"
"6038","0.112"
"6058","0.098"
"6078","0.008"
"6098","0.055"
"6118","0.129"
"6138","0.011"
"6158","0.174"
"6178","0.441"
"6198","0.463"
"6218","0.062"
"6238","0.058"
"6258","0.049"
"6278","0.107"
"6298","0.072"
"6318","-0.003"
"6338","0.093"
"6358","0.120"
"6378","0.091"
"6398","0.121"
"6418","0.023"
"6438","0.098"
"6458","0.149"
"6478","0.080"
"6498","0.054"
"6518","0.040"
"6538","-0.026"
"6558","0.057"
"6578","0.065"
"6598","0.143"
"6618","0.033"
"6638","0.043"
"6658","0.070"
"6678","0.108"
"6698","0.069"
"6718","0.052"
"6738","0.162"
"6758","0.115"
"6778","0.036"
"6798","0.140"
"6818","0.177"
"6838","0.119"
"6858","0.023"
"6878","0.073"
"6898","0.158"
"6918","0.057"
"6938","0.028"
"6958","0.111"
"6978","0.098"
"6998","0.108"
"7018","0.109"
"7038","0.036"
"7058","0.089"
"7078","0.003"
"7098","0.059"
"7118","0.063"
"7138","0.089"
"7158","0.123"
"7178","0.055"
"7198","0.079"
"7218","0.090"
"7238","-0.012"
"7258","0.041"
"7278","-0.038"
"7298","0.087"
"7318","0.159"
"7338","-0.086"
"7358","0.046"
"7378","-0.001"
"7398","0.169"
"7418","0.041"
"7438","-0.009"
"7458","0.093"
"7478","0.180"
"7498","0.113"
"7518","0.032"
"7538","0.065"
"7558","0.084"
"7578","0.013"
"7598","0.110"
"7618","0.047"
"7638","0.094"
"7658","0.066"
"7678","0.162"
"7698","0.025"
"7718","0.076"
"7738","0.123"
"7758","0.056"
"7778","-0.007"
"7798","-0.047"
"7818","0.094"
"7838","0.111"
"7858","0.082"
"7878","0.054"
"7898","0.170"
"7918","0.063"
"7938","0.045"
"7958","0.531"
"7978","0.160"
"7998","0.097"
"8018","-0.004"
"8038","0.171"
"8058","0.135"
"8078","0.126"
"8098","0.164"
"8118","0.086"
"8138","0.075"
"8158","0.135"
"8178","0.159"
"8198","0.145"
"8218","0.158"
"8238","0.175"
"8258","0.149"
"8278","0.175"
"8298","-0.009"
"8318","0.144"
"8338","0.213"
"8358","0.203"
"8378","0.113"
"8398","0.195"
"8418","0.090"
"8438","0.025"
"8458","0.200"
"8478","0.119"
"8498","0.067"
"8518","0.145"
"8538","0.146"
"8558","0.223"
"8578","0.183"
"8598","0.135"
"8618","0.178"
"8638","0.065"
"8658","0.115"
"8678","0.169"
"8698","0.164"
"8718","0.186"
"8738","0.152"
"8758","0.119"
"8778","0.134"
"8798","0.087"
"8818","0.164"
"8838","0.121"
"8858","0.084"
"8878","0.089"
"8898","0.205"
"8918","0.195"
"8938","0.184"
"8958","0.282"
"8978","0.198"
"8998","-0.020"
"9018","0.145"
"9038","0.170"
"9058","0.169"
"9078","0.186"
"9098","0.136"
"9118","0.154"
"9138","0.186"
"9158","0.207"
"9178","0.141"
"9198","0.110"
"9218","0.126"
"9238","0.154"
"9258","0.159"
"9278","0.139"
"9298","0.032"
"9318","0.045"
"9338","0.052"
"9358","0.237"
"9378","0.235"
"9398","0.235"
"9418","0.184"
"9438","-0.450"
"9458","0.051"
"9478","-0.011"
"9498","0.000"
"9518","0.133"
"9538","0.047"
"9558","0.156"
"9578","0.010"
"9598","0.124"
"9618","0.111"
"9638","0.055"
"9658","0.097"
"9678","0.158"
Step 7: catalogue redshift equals 1.14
